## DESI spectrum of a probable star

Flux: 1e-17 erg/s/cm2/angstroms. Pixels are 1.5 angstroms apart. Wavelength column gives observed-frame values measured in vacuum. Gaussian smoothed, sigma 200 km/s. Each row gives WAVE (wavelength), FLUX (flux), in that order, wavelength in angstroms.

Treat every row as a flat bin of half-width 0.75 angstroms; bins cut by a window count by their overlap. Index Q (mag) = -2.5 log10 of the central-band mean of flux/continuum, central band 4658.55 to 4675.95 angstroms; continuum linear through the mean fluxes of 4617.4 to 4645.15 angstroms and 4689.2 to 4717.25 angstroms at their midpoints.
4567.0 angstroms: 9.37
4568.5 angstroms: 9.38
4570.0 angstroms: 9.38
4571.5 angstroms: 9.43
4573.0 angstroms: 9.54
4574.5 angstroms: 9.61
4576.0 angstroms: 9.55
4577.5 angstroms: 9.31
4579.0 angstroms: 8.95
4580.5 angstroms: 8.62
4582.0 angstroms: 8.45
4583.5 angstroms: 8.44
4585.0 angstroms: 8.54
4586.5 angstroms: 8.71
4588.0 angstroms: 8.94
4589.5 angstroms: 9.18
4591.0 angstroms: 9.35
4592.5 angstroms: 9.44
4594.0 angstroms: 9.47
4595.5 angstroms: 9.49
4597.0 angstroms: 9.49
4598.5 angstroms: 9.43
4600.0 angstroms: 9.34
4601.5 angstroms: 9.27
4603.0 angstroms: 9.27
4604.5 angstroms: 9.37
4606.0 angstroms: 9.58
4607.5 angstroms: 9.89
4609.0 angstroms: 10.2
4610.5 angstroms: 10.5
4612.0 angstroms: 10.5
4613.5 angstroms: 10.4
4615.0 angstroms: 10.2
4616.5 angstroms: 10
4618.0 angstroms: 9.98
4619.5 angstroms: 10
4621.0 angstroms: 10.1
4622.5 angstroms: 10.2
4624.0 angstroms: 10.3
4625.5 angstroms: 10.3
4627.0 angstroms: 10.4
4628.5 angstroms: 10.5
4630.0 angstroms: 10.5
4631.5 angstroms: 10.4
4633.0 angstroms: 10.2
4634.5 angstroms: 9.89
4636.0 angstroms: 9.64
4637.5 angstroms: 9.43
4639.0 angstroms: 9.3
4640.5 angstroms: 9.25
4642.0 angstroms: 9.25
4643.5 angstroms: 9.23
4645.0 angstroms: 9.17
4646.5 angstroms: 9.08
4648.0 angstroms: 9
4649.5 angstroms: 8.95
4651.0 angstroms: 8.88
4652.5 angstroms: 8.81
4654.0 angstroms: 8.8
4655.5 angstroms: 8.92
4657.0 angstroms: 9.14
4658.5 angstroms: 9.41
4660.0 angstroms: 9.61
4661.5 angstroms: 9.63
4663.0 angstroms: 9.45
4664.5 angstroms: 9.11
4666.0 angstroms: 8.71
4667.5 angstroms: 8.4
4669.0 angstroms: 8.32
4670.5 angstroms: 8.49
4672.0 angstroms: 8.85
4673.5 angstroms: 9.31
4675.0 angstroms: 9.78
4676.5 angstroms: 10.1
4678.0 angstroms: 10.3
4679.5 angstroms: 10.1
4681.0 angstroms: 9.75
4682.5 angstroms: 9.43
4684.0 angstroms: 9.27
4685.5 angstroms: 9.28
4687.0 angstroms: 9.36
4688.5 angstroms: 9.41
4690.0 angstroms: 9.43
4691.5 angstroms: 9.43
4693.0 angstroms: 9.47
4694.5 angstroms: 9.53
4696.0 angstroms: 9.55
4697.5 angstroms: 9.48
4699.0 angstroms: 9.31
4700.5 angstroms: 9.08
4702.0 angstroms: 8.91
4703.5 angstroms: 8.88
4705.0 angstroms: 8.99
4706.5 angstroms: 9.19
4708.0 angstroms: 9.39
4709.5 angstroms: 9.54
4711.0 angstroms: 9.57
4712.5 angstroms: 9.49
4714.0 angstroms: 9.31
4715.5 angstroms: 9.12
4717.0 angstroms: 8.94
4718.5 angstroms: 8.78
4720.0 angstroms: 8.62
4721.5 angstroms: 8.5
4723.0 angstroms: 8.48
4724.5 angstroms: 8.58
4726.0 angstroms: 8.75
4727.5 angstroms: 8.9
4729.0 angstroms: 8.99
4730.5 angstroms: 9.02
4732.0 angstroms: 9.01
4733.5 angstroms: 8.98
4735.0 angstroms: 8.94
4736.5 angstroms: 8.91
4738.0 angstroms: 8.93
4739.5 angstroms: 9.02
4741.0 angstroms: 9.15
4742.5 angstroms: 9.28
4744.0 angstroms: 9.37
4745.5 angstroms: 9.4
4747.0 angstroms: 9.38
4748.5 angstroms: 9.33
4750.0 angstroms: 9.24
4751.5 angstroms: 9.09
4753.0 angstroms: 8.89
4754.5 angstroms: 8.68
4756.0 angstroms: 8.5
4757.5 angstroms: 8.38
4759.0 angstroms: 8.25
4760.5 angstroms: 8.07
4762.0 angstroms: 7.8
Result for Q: 0.06 mag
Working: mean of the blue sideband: 9.91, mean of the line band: 9.09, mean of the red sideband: 9.3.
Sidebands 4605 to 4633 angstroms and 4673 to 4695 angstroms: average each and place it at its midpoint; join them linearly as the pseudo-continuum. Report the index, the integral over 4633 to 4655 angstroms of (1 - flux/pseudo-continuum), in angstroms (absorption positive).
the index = 1.7 angstroms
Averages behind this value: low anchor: 10.2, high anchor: 9.6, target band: 9.22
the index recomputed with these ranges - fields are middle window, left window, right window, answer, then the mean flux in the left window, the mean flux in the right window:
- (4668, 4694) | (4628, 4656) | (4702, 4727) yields -0.6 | 9.43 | 9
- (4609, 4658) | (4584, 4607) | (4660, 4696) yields -2.3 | 9.26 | 9.35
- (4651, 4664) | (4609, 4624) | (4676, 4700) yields 0.8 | 10.2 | 9.56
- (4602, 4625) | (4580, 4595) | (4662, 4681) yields -2.5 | 8.93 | 9.27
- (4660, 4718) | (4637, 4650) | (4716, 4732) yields -2.3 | 9.18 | 8.77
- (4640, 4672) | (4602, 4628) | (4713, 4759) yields 2.2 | 10.1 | 8.94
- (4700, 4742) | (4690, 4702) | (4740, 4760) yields 0.9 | 9.38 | 8.98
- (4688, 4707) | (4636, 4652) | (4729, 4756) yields -0.3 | 9.17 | 9.08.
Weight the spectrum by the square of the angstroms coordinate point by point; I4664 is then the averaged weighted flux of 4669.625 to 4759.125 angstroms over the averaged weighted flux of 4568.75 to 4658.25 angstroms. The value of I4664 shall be 1.01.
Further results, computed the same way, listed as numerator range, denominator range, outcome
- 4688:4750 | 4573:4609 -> 1.04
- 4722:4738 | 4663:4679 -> 0.99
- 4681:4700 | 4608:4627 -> 0.95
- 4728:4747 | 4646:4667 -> 1.03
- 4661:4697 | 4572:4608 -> 1.05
